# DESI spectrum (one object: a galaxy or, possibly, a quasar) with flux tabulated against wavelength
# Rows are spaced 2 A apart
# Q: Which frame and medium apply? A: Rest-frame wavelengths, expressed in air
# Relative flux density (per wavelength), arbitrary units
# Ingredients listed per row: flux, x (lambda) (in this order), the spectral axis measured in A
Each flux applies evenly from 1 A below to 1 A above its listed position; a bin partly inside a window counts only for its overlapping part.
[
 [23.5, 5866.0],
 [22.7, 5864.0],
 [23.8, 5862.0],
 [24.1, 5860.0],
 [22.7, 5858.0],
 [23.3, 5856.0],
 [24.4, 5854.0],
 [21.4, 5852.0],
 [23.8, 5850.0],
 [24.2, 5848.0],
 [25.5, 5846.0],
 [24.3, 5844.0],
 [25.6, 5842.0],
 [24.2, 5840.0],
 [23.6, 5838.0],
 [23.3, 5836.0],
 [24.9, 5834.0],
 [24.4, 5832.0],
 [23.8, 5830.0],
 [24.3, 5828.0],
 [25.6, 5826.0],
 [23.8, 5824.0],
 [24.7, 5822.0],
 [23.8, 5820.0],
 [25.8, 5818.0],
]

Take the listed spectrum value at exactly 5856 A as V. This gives 23.3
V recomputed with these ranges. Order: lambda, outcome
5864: 22.7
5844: 24.3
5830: 23.8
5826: 25.6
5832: 24.4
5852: 21.4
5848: 24.2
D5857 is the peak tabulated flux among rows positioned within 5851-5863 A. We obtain 24.4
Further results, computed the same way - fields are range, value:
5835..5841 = 24.2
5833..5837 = 24.9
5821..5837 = 25.6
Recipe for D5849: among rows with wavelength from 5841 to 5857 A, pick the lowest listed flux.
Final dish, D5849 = 21.4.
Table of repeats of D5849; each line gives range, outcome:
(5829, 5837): 23.3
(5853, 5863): 22.7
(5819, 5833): 23.8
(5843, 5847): 24.3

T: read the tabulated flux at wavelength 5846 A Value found 25.5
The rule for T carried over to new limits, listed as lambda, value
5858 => 22.7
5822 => 24.7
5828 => 24.3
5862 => 23.8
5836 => 23.3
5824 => 23.8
